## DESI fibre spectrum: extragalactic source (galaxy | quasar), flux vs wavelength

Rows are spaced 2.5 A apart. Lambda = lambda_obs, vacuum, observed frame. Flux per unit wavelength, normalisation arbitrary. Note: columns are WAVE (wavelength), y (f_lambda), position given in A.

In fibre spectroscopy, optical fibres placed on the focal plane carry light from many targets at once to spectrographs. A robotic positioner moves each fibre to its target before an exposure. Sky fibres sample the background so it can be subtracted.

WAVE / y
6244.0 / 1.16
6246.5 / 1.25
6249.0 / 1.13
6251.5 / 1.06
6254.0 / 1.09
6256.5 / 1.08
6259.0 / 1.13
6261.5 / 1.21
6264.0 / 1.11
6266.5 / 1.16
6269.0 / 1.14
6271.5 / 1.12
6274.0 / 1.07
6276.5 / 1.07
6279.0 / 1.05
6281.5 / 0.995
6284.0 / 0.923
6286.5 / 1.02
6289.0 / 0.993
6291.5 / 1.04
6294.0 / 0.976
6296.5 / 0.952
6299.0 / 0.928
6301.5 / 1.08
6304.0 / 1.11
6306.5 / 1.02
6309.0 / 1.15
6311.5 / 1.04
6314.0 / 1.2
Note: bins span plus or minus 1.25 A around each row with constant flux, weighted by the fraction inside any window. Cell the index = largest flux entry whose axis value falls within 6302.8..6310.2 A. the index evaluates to 1.15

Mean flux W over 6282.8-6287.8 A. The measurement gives 0.972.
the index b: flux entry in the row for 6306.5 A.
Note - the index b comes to 1.02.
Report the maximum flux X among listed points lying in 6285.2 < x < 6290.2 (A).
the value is 1.02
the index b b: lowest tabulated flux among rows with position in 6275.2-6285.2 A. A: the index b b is 0.923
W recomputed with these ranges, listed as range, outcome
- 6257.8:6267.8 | 1.15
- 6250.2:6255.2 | 1.08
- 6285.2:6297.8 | 0.996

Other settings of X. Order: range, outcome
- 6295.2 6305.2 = 1.11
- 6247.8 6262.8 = 1.21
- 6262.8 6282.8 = 1.16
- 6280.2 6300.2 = 1.04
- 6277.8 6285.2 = 1.05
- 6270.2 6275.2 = 1.12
